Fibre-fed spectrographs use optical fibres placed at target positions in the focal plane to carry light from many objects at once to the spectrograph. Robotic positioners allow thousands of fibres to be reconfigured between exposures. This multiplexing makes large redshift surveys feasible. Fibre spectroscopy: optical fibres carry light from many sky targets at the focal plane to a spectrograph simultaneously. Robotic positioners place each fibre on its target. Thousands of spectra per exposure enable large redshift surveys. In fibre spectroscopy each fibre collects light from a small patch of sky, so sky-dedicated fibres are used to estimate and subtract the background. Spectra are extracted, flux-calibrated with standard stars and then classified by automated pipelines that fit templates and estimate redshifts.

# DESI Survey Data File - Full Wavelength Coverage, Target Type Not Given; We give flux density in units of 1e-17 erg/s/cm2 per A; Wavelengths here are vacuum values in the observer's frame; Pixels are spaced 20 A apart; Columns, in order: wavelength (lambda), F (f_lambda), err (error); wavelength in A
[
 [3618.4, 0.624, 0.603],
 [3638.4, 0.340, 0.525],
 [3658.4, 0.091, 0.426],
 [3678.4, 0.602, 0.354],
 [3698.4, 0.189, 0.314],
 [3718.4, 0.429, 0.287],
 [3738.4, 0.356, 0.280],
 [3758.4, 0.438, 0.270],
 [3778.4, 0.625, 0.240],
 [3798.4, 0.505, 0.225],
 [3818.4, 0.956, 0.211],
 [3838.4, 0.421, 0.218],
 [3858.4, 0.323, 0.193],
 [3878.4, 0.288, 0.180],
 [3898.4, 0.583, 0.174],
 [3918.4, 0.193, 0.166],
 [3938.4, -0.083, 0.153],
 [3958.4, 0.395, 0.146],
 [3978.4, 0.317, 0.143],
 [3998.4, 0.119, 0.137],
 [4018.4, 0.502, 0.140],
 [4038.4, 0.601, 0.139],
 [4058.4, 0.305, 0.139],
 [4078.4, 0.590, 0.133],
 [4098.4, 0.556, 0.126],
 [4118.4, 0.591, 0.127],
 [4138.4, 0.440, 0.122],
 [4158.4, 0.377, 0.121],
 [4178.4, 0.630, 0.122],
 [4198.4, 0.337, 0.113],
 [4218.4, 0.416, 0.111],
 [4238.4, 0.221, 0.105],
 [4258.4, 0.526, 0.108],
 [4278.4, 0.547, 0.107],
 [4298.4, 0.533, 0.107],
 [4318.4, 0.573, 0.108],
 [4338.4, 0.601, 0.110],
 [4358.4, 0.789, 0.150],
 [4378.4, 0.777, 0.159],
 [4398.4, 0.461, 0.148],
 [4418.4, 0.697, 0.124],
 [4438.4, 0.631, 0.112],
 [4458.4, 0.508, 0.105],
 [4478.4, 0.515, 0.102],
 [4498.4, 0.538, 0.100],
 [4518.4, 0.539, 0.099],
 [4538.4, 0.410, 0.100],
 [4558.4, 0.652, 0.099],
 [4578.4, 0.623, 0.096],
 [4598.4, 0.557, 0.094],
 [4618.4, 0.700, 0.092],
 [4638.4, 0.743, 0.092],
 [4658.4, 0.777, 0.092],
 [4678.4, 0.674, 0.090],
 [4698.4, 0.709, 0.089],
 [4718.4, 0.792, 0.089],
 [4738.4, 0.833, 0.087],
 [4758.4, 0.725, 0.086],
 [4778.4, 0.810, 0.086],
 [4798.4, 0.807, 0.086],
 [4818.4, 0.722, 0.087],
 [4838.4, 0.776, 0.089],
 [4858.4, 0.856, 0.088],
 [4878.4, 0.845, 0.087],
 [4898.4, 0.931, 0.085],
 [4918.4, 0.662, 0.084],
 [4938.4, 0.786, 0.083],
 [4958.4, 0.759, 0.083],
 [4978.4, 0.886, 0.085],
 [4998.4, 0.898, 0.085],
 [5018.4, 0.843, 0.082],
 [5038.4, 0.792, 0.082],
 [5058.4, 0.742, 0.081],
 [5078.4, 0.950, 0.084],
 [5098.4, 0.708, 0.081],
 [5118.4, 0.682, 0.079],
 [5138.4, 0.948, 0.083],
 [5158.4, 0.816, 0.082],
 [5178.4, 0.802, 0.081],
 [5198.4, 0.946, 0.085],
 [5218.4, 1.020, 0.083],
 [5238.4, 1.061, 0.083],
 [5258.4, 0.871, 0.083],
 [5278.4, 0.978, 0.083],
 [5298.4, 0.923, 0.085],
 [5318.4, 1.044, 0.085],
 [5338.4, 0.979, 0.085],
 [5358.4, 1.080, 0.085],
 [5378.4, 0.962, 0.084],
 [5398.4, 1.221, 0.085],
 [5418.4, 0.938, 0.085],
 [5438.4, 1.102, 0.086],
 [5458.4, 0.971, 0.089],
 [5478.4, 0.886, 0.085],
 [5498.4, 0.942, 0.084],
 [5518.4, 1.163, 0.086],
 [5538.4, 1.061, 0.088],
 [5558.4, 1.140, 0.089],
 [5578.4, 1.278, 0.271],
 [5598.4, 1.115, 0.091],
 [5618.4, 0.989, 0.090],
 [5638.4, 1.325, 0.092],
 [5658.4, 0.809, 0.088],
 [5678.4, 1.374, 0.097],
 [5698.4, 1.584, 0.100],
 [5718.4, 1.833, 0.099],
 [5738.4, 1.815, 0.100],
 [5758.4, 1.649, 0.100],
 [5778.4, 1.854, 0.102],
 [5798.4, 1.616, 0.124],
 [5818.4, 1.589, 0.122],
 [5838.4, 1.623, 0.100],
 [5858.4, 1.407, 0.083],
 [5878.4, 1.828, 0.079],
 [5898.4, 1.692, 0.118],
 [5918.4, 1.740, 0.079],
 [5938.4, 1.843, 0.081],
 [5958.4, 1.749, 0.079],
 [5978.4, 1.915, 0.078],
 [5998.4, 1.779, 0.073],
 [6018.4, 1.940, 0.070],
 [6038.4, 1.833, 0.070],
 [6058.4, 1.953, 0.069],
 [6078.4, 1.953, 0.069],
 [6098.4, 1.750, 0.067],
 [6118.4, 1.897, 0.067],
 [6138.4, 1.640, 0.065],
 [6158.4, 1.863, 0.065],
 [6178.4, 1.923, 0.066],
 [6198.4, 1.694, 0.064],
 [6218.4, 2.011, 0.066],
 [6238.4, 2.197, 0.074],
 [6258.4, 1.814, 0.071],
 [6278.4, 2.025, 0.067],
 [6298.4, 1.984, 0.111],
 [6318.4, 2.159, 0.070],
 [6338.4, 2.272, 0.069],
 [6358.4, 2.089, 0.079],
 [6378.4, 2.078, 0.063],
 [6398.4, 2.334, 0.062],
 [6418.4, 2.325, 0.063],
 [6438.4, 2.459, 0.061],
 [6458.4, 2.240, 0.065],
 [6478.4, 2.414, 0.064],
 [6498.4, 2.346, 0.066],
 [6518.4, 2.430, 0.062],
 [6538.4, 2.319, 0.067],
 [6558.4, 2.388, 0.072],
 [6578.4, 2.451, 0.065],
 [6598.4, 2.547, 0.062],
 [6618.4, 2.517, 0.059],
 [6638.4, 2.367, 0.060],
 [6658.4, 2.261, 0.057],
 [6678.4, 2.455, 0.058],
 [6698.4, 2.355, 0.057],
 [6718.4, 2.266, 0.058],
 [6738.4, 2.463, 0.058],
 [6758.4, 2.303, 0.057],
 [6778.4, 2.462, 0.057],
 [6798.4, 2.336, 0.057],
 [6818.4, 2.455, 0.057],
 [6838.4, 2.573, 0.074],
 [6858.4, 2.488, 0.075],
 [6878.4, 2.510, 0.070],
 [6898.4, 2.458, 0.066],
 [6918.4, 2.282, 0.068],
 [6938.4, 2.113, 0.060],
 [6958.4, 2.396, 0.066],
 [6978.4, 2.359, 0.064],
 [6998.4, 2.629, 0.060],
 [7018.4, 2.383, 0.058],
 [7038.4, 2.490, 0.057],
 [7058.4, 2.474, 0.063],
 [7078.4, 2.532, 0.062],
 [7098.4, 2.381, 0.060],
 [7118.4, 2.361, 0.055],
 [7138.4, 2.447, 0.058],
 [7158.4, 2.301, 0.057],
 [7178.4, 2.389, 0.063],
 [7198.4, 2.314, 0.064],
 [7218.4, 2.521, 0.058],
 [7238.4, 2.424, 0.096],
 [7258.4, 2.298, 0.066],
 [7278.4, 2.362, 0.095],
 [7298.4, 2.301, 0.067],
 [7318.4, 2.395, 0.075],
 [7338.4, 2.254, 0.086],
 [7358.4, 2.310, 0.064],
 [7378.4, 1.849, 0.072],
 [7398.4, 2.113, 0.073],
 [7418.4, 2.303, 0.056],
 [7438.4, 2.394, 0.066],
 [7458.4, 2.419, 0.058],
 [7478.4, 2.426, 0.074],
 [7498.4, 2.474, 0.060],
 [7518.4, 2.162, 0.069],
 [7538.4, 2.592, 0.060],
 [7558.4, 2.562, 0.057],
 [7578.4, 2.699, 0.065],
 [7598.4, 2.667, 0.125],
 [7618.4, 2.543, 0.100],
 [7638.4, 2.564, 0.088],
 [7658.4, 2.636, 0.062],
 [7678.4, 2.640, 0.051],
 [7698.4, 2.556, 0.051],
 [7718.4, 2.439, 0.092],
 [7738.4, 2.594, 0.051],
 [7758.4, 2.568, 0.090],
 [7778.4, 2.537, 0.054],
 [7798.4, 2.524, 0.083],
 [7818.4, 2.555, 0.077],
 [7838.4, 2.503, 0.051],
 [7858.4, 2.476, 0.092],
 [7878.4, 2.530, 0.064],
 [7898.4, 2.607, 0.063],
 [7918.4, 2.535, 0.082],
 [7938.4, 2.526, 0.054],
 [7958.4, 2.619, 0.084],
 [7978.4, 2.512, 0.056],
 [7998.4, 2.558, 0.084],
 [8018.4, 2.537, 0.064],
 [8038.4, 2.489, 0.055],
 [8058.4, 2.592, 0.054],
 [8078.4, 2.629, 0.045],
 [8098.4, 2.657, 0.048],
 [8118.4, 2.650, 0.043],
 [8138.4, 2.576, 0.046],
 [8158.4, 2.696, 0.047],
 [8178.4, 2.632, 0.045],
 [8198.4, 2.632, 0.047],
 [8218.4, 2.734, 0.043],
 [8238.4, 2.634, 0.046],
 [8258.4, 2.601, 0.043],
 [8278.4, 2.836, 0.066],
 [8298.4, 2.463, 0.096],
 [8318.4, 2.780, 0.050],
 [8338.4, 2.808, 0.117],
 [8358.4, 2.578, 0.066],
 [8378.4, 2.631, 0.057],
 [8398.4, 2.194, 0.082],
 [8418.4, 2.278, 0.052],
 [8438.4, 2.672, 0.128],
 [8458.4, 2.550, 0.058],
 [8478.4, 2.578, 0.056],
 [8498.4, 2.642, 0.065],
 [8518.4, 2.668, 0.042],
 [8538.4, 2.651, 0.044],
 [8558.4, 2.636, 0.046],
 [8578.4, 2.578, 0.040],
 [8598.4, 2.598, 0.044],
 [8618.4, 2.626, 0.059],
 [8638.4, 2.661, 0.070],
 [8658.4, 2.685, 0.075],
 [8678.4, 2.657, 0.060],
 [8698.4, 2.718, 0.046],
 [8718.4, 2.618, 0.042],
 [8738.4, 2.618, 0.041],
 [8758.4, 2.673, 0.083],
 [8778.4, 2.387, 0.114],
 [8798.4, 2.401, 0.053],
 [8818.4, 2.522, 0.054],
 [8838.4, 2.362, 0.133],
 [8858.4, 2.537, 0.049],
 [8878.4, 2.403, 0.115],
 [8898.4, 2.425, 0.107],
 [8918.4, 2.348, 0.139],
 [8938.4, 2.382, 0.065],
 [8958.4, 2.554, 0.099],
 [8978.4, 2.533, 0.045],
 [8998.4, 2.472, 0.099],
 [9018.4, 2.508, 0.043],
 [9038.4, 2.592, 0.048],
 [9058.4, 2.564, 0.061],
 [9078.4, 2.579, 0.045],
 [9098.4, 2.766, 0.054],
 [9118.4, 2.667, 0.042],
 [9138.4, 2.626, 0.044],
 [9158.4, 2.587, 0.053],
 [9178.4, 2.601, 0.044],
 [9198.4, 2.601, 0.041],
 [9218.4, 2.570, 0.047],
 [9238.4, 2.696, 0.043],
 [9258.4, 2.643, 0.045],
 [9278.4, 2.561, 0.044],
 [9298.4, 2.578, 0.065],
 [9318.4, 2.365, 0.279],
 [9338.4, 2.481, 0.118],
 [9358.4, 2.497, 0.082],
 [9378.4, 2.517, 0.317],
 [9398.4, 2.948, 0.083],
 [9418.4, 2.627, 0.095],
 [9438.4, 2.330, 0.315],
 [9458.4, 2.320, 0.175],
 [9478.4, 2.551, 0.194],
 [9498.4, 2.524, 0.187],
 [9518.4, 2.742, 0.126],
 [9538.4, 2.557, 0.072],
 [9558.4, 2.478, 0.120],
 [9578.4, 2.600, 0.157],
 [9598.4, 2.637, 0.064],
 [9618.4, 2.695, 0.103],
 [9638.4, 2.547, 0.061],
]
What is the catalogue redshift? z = 0.43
